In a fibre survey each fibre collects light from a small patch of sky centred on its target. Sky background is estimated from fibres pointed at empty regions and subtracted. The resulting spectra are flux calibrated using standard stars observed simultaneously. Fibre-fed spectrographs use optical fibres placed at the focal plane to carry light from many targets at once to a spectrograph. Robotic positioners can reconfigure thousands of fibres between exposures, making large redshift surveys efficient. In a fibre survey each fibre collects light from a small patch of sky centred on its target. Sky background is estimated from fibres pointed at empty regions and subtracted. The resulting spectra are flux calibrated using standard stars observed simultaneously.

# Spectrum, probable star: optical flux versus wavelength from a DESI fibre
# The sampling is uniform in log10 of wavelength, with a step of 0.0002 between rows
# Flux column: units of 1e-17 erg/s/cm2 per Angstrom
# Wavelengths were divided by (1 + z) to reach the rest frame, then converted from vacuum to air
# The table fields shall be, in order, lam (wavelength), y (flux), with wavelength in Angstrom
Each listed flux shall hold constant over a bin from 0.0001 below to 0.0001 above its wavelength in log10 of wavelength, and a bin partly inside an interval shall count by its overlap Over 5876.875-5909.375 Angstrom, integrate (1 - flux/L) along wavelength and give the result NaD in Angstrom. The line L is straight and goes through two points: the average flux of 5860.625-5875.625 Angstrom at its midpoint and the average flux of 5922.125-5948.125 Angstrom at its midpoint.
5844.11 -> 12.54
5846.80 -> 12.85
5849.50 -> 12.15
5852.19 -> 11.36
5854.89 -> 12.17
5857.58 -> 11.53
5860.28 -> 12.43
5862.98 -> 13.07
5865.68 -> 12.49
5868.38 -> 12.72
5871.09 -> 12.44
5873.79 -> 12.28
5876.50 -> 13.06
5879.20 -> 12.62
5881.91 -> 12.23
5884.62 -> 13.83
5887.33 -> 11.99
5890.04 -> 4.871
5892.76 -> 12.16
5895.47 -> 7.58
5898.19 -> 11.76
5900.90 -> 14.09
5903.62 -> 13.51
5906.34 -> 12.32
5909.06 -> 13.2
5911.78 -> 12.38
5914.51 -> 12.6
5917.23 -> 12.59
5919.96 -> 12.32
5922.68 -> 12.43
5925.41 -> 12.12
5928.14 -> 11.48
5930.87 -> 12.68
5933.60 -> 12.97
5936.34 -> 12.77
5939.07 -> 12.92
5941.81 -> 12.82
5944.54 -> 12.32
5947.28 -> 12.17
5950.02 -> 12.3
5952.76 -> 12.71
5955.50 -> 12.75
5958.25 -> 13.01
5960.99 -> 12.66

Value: 2.28 Angstrom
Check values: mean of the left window 12.6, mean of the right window 12.5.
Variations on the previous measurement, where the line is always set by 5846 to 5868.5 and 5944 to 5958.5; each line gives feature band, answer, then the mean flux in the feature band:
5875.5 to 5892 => 1.22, 11.4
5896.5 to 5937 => -0.47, 12.6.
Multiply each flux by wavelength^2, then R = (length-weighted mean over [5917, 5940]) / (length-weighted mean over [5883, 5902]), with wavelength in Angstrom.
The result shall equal 1.2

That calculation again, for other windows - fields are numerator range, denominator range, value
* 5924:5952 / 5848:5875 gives 1.04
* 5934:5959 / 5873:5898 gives 1.15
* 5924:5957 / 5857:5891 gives 1.06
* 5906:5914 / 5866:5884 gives 1.02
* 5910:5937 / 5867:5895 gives 1.08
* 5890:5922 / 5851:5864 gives 1.00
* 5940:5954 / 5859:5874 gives 1.02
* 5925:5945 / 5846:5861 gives 1.07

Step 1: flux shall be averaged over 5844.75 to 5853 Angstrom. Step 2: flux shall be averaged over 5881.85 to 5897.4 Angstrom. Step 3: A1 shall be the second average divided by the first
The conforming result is 0.85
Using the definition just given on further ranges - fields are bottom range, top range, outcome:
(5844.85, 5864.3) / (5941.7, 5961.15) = 1.03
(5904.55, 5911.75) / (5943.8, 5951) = 0.96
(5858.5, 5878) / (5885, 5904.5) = 0.87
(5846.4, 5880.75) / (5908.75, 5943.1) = 1.01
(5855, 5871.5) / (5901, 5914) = 1.04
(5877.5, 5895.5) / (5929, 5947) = 1.15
